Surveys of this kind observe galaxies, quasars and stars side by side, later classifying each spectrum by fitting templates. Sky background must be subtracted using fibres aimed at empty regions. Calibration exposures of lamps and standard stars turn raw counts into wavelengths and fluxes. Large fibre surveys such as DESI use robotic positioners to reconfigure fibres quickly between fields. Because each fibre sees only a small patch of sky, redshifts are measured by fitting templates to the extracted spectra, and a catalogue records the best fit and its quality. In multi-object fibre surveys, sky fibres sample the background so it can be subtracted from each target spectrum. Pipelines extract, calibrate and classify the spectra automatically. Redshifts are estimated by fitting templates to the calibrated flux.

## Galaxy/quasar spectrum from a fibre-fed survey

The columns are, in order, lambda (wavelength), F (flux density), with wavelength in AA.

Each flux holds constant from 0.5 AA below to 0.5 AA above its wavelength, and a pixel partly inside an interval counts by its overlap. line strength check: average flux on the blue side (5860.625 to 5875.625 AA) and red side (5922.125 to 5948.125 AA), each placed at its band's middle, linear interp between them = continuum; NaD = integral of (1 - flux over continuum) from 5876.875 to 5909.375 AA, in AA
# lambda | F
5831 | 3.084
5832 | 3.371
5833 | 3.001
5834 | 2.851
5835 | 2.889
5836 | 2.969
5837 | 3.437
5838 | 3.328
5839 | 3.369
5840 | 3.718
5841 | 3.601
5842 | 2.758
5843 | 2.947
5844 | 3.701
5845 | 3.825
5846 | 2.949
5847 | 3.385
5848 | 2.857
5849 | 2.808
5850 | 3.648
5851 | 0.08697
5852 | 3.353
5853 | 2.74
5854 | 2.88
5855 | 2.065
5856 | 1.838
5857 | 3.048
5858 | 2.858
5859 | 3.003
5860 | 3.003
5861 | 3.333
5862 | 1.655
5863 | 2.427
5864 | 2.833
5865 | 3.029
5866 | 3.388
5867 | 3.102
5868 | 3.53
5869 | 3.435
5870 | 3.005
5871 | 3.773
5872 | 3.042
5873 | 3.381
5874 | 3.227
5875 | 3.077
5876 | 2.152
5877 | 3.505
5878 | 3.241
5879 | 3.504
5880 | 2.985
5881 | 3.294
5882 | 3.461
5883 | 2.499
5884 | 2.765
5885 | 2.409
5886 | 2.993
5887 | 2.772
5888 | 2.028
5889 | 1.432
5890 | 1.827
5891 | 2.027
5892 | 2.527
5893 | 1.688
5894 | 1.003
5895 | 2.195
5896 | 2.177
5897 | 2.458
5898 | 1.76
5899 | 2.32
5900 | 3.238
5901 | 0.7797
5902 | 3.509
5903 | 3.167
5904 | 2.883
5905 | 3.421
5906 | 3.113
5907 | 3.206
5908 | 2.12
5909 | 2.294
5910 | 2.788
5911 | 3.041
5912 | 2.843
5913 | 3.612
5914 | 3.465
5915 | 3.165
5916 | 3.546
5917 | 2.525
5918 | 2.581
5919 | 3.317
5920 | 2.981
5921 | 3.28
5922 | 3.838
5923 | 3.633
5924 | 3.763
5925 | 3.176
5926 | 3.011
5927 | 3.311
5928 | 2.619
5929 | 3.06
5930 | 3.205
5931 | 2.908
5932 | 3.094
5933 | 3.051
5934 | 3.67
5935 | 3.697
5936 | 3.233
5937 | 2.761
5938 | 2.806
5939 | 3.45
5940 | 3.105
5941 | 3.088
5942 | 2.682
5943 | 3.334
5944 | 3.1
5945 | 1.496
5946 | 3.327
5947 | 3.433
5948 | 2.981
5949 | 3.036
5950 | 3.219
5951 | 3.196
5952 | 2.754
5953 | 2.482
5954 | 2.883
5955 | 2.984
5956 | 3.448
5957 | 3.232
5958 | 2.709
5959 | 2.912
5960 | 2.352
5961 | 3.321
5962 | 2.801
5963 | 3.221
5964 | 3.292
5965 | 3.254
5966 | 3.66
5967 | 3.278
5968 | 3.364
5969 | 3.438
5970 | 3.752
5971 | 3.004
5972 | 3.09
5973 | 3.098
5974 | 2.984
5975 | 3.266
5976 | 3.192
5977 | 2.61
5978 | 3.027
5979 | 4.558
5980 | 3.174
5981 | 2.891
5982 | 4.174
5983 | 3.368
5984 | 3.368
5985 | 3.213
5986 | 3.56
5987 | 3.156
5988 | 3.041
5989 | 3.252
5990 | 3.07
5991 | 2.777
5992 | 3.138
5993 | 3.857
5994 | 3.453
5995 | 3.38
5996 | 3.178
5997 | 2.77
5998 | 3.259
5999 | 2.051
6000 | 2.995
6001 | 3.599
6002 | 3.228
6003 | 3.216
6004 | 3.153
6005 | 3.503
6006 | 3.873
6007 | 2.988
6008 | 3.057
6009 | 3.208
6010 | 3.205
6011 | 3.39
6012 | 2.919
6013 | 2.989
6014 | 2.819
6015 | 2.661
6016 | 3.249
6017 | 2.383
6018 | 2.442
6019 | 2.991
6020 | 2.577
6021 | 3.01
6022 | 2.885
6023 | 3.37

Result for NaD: 5.7 AA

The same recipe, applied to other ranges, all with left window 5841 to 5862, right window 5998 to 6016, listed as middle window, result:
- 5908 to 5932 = -1.2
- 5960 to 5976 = -0.9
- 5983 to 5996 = -0.8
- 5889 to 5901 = 3.7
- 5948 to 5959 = 0.1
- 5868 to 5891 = 0.0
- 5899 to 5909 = 0.6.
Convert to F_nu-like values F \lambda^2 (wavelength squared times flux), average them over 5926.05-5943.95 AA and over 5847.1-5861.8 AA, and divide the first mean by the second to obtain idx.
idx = 1.2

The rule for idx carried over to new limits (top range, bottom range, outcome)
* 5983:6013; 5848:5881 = 1.15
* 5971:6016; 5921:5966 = 1.05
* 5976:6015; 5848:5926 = 1.19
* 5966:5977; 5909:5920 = 1.08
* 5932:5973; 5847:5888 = 1.10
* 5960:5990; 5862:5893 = 1.19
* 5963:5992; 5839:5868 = 1.18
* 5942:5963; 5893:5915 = 1.14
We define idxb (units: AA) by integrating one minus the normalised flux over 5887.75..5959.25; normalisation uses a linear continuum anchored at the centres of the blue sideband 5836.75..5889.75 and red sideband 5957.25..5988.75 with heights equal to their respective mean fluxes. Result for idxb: 5.6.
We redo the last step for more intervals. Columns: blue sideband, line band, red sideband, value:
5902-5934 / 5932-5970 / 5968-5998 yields 1.2 AA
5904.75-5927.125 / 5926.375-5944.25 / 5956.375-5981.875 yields 0.2 AA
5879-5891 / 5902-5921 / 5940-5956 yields -1.9 AA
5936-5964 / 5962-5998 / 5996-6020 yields -3.2 AA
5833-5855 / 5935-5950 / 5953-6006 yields 0.6 AA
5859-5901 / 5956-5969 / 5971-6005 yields -0.2 AA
